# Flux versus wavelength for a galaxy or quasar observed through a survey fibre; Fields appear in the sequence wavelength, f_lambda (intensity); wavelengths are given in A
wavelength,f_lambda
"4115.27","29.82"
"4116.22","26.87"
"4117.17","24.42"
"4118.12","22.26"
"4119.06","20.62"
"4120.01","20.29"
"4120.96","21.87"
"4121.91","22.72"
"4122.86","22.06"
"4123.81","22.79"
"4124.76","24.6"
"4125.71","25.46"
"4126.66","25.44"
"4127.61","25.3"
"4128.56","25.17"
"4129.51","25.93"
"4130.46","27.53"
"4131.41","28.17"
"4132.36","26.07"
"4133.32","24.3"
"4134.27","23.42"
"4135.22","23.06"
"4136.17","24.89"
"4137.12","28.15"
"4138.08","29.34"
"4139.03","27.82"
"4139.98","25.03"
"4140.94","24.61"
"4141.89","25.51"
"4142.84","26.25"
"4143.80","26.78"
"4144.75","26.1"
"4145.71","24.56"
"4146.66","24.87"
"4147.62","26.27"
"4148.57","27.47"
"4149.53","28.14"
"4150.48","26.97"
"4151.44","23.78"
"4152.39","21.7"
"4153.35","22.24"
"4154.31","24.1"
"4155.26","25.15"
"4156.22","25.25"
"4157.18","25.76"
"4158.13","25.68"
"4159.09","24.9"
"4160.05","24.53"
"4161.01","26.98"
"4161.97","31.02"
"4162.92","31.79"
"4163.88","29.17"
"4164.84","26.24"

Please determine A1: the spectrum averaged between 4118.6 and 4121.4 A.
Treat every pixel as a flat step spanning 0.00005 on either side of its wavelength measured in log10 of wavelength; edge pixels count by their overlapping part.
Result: 20.9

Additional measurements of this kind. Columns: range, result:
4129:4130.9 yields 26.7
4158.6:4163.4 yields 27.8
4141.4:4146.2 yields 25.9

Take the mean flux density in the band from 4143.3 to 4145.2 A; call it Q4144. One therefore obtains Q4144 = 26.4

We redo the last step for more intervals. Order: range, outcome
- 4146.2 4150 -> 26.7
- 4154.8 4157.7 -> 25.4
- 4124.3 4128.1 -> 25.2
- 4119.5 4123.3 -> 21.7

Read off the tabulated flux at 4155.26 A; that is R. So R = 25.15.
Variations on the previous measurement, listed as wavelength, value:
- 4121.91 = 22.72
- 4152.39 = 21.7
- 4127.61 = 25.3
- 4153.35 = 22.24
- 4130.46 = 27.53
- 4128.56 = 25.17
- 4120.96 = 21.87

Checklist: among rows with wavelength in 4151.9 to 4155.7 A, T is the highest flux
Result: 25.15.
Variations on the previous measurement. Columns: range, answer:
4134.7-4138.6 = 29.34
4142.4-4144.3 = 26.78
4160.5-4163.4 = 31.79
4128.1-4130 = 25.93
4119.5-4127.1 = 25.46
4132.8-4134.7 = 24.3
